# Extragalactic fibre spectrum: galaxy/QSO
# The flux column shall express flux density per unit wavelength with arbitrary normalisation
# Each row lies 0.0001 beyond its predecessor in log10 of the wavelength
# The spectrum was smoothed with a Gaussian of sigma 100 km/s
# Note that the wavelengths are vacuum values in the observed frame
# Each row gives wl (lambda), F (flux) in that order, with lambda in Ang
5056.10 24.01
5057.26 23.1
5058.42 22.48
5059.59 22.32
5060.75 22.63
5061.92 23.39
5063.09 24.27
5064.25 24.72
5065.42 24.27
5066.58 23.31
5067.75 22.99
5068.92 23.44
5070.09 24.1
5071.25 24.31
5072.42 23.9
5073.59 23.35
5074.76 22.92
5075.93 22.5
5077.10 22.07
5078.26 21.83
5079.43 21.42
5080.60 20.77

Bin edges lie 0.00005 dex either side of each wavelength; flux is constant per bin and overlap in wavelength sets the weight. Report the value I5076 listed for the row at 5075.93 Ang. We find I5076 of 22.5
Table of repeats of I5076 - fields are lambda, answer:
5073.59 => 23.35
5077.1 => 22.07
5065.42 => 24.27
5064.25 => 24.72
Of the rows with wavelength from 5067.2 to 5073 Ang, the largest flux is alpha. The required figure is 24.31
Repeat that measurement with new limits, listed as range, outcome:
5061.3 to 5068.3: 24.72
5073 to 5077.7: 23.35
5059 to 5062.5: 23.39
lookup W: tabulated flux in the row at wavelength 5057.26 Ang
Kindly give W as 23.1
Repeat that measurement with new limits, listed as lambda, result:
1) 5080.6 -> 20.77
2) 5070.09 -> 24.1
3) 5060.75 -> 22.63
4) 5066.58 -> 23.31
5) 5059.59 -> 22.32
